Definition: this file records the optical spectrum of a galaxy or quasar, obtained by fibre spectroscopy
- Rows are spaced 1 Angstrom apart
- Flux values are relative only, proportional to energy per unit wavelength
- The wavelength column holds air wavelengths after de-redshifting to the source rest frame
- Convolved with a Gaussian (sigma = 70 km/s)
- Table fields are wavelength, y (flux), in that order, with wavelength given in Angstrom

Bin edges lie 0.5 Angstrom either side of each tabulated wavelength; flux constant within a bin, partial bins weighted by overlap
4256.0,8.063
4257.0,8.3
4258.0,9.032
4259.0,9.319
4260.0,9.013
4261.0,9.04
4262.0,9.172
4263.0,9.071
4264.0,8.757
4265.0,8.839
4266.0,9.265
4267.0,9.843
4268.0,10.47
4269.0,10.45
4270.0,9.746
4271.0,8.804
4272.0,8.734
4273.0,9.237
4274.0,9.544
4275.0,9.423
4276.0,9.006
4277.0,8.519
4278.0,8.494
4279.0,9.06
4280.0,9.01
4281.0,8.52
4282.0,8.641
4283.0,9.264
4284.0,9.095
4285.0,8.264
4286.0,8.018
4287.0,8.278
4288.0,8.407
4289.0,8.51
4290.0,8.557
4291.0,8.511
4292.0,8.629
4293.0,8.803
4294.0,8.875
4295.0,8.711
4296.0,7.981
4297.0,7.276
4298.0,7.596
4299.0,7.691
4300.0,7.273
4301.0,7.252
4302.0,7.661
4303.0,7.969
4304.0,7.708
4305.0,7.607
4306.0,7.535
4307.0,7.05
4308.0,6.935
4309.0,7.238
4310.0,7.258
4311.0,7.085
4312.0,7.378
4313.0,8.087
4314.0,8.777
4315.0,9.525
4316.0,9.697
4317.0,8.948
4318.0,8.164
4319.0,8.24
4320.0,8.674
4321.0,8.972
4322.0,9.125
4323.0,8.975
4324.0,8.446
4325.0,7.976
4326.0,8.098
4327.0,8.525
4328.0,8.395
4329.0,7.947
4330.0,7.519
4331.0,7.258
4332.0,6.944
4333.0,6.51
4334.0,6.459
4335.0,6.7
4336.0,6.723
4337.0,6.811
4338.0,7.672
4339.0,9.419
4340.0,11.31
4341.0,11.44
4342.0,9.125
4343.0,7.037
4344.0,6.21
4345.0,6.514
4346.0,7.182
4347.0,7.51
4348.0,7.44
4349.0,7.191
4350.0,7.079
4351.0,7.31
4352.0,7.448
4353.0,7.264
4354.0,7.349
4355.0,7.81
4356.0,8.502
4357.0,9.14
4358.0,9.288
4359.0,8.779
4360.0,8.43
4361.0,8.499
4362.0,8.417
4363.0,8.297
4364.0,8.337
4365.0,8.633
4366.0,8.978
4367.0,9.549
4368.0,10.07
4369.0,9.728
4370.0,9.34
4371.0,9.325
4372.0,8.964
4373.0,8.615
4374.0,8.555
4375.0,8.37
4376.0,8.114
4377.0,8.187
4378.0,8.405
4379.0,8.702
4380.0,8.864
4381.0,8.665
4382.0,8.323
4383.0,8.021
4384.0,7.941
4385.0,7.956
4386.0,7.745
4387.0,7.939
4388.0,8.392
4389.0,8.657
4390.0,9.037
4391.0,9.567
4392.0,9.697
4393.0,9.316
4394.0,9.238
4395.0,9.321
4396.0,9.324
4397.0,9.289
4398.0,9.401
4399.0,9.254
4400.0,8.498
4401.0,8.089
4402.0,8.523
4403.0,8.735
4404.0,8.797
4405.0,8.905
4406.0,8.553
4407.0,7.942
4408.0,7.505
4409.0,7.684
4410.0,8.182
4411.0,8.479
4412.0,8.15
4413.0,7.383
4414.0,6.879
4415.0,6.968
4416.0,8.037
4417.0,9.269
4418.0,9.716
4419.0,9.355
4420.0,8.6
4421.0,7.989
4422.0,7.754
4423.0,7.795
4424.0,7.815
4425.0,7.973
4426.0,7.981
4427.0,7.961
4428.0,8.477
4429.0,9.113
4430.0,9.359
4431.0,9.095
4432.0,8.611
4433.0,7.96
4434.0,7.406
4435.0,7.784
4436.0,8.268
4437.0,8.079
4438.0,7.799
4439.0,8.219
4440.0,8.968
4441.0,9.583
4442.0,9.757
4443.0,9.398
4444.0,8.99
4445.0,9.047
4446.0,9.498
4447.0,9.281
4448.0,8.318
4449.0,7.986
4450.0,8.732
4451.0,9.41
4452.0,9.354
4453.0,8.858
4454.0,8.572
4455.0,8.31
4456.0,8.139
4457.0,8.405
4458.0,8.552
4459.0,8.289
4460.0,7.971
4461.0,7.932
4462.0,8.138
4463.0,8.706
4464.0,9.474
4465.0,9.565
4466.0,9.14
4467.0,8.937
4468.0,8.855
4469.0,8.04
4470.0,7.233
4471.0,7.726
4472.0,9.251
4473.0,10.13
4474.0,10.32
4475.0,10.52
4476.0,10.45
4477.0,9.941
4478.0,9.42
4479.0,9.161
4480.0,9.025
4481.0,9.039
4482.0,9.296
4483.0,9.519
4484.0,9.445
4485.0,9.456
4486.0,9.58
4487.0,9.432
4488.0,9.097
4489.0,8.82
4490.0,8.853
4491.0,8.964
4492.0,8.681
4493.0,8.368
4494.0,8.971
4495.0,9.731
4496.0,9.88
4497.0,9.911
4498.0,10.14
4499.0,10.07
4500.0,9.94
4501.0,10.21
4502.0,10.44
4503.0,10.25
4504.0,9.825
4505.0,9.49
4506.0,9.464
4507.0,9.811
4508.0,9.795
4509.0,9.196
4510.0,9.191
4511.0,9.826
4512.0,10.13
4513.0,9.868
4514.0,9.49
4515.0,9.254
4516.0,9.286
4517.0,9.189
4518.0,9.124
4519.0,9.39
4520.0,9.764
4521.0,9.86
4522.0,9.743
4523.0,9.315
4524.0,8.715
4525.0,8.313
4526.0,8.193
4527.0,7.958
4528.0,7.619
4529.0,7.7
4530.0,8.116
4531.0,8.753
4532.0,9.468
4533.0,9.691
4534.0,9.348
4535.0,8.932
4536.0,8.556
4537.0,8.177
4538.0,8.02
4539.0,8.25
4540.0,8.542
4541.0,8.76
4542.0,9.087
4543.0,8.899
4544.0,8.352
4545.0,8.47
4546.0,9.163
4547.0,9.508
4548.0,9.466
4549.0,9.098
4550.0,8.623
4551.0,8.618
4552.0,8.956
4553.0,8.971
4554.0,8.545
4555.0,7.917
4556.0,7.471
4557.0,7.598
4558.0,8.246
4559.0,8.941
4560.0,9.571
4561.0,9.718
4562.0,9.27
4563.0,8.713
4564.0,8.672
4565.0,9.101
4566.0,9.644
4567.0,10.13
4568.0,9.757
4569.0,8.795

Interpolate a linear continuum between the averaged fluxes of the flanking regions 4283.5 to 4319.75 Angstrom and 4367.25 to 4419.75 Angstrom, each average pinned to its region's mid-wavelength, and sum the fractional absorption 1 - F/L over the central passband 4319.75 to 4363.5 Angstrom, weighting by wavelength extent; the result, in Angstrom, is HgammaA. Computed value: 1.7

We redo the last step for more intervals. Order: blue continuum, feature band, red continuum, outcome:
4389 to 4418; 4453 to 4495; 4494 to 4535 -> 0.5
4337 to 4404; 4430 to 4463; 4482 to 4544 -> 1.1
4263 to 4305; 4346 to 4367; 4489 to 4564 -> 1.6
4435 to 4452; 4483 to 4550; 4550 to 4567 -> -3.0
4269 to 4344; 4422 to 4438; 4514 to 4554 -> 0.7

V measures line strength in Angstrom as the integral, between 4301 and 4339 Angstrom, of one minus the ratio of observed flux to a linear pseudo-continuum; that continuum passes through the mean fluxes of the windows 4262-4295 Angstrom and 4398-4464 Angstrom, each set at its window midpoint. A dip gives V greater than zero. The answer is 4.12 Angstrom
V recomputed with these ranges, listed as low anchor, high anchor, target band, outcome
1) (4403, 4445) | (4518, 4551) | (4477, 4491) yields -1.1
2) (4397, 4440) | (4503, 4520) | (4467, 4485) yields -0.3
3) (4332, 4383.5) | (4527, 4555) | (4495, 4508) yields -2.0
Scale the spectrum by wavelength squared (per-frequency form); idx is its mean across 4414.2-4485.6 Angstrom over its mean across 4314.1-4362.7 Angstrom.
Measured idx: 1.14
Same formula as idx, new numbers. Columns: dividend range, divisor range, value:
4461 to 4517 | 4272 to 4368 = 1.24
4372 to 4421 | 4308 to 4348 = 1.10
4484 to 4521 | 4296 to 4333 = 1.31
